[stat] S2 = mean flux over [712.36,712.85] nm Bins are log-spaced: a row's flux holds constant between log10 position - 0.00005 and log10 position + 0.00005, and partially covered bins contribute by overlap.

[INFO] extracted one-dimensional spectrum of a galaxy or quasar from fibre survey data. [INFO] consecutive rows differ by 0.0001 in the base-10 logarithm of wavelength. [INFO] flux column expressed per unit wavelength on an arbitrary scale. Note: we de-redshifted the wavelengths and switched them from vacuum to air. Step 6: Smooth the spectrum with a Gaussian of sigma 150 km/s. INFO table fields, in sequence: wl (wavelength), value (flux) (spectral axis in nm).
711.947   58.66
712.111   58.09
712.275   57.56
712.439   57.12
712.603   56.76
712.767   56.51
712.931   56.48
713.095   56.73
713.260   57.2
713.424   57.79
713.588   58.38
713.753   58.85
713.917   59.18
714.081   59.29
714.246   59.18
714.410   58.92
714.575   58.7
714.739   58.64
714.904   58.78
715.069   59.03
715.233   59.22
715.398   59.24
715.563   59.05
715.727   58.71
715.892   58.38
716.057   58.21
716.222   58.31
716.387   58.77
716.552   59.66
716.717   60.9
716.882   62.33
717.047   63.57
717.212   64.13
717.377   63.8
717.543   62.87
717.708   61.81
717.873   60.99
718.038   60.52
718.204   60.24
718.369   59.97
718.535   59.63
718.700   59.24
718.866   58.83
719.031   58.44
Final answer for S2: 56.8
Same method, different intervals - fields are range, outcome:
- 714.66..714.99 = 58.6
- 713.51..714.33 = 59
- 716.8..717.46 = 63.5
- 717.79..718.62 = 60.3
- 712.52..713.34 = 56.7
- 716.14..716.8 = 59.4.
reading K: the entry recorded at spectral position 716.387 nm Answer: 58.77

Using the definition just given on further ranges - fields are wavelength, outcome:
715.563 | 59.05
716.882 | 62.33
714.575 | 58.7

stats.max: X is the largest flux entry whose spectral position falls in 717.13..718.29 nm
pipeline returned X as 64.13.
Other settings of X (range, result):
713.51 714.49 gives 59.29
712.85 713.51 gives 57.79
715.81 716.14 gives 58.38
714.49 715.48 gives 59.24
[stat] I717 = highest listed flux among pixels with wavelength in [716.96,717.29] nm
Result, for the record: 64.13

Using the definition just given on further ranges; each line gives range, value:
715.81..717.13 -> 63.57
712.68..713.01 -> 56.51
